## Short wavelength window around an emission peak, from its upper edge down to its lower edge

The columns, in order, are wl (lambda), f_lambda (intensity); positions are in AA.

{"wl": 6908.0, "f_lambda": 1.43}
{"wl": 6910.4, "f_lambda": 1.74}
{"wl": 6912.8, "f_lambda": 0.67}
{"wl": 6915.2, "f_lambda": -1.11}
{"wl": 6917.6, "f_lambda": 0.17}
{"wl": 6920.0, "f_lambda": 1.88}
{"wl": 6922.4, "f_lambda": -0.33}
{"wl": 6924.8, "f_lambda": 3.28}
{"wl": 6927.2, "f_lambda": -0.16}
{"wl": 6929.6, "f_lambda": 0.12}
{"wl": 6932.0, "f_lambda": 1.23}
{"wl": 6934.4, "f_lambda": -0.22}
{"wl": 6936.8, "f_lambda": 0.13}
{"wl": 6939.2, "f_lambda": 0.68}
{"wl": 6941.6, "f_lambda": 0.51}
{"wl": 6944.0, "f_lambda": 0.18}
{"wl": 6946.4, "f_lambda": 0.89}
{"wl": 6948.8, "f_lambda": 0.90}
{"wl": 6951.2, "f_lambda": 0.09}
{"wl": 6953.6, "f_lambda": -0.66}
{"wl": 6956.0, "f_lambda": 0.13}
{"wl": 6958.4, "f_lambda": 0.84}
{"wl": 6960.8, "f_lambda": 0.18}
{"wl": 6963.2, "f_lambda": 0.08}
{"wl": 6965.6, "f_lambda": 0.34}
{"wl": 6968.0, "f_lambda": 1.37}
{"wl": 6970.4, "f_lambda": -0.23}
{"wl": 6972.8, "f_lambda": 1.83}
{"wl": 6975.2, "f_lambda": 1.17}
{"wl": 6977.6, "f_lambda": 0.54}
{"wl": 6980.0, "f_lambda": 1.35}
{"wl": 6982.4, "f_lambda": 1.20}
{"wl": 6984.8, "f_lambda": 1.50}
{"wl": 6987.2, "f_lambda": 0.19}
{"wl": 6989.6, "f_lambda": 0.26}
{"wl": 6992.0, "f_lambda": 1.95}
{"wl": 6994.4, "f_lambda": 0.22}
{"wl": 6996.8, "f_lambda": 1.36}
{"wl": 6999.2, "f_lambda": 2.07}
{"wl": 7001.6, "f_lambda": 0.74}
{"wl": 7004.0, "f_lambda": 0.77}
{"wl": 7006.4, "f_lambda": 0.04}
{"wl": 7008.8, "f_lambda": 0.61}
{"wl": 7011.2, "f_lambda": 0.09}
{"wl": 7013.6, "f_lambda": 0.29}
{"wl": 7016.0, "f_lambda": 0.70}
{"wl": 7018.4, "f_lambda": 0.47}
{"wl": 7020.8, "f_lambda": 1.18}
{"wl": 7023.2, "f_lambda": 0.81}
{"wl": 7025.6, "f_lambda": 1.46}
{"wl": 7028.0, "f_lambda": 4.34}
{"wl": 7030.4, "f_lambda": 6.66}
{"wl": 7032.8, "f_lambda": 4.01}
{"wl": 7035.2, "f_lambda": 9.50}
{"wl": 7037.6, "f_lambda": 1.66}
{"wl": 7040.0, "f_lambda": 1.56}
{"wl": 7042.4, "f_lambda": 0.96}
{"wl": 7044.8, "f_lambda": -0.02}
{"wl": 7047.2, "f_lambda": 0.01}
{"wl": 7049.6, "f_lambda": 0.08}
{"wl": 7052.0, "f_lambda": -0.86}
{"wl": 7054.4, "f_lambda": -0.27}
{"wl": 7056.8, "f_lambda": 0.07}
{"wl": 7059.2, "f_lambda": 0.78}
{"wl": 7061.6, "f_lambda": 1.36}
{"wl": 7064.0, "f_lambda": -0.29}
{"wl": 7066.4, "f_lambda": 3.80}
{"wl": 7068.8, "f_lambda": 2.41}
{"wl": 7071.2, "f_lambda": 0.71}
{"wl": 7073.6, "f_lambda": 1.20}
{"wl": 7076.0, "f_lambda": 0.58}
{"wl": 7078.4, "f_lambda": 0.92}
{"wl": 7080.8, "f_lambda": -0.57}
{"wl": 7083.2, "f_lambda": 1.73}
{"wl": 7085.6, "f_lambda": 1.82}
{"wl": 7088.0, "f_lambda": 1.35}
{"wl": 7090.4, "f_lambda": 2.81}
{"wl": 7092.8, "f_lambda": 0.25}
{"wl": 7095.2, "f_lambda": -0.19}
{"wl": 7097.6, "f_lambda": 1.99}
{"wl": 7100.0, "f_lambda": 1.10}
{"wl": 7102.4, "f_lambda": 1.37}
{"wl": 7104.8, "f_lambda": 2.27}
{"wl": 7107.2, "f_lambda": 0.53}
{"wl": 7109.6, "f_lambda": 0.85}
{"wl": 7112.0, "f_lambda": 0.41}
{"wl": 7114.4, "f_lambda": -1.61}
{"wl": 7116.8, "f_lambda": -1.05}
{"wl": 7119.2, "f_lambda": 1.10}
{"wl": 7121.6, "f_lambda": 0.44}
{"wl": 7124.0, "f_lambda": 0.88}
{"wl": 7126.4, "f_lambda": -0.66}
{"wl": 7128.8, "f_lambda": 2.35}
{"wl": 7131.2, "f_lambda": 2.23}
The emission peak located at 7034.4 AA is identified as [O II]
